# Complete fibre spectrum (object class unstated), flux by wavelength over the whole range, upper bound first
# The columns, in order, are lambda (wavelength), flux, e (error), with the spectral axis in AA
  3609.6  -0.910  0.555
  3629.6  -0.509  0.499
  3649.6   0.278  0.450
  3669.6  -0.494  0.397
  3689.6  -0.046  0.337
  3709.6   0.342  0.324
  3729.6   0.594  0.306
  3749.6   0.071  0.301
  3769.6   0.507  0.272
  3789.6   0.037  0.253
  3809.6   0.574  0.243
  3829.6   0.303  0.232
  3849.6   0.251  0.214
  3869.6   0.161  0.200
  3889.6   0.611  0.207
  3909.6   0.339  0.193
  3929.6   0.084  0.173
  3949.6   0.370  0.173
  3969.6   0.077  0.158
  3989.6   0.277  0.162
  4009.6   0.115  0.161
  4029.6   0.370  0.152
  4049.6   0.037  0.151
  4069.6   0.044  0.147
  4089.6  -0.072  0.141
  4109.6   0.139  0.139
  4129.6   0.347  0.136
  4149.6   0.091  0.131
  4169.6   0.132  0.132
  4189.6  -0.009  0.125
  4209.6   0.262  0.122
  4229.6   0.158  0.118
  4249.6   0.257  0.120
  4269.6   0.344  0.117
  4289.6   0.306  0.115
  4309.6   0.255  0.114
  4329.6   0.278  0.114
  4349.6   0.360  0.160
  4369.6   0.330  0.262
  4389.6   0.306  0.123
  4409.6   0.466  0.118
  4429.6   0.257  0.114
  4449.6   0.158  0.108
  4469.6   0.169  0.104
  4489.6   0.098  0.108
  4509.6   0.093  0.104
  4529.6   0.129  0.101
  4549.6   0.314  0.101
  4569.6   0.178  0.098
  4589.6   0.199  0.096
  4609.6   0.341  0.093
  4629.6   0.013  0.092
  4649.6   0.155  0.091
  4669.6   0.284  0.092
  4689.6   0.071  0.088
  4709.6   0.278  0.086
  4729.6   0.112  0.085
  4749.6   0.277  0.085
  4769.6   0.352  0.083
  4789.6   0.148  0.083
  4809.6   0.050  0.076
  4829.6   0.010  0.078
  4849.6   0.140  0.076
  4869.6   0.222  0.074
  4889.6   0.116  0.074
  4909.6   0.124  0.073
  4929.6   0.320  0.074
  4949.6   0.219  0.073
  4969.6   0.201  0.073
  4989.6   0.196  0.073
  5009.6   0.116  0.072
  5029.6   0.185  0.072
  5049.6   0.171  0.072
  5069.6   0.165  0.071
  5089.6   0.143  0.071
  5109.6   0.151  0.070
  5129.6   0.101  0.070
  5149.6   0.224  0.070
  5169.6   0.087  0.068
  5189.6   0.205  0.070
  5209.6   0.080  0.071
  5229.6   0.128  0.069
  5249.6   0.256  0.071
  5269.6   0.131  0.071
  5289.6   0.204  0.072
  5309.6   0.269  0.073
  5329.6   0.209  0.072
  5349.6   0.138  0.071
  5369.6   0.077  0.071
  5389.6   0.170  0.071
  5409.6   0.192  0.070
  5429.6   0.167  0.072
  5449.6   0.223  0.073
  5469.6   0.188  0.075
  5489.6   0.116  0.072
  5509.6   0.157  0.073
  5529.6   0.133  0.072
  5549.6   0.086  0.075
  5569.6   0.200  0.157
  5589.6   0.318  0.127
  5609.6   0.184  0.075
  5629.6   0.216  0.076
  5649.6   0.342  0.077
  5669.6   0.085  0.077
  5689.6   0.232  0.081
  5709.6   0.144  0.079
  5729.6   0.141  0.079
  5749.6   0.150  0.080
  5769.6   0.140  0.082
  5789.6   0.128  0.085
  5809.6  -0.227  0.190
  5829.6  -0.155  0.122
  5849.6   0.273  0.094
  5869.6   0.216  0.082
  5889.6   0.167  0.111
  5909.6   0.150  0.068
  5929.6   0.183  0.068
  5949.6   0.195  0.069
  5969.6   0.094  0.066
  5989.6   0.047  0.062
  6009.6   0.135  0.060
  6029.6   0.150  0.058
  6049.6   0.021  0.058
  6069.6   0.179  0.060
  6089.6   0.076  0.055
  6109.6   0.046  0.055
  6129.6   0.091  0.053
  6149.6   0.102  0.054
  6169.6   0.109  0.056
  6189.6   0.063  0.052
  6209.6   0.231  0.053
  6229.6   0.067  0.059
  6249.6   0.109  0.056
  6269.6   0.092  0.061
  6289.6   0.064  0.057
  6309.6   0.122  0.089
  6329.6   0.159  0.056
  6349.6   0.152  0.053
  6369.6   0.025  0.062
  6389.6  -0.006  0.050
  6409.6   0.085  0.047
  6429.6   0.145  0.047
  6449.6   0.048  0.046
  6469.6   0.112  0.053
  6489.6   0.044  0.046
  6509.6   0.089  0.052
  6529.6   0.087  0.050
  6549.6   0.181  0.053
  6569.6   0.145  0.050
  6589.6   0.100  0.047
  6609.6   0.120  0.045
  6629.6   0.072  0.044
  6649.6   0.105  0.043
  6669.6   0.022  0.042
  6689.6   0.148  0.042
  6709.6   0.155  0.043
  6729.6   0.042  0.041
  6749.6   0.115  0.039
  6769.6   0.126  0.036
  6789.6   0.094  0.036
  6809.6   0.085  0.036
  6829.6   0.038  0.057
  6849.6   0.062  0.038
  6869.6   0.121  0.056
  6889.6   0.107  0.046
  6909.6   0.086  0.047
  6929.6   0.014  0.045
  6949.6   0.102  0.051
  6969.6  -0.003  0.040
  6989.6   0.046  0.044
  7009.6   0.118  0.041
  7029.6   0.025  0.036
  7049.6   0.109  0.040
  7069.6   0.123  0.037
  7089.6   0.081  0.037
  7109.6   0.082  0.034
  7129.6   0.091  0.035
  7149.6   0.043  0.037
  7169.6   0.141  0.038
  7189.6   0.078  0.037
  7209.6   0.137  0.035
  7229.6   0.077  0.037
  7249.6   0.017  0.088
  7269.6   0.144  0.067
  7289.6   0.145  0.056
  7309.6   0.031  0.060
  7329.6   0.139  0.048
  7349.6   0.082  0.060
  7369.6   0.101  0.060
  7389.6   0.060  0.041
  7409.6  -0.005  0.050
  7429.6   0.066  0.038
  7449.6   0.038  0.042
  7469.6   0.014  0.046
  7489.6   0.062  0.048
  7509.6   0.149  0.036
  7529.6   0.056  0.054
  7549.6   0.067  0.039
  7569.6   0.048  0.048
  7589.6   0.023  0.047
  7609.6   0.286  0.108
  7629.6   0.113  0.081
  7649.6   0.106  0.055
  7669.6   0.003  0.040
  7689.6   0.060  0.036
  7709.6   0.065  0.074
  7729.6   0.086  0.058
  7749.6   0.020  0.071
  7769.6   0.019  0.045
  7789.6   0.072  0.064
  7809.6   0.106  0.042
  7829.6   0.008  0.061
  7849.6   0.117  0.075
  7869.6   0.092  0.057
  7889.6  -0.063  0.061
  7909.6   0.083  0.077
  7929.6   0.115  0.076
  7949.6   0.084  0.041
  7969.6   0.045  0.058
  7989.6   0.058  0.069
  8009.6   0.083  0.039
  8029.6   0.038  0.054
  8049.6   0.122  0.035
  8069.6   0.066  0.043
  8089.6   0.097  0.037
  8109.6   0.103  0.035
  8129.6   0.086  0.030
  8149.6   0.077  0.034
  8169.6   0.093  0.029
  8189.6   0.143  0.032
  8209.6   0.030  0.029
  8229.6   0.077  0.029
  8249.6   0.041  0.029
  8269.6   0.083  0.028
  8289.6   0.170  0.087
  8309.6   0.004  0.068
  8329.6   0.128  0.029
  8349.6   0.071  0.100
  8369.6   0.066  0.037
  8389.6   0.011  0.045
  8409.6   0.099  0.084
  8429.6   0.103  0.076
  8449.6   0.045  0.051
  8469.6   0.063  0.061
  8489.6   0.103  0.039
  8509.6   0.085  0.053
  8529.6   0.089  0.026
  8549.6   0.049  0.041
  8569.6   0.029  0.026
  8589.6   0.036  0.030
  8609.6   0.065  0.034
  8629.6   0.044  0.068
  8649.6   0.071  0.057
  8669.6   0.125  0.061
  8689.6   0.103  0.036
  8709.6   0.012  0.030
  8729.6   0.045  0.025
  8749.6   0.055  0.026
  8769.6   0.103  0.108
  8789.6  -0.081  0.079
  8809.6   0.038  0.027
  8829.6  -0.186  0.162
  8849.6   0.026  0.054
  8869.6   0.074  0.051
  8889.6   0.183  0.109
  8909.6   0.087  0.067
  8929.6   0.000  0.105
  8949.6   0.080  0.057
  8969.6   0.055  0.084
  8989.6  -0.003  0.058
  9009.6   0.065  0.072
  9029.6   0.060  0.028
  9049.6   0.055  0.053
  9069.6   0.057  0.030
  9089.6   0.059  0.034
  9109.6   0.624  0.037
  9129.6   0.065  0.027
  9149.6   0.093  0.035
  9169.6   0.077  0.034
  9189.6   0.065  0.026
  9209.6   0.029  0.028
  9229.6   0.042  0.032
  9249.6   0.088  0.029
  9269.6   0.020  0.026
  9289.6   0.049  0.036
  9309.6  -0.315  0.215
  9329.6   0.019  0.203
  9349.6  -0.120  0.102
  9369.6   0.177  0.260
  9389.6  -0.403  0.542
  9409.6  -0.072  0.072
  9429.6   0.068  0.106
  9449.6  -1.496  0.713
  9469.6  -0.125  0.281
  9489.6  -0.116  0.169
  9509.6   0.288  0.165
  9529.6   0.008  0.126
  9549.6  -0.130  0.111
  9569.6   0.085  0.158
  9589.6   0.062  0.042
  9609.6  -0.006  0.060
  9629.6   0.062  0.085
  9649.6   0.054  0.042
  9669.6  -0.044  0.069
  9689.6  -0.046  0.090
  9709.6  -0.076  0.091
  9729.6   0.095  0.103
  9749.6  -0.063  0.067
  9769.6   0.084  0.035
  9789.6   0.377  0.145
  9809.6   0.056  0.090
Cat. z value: 1.44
